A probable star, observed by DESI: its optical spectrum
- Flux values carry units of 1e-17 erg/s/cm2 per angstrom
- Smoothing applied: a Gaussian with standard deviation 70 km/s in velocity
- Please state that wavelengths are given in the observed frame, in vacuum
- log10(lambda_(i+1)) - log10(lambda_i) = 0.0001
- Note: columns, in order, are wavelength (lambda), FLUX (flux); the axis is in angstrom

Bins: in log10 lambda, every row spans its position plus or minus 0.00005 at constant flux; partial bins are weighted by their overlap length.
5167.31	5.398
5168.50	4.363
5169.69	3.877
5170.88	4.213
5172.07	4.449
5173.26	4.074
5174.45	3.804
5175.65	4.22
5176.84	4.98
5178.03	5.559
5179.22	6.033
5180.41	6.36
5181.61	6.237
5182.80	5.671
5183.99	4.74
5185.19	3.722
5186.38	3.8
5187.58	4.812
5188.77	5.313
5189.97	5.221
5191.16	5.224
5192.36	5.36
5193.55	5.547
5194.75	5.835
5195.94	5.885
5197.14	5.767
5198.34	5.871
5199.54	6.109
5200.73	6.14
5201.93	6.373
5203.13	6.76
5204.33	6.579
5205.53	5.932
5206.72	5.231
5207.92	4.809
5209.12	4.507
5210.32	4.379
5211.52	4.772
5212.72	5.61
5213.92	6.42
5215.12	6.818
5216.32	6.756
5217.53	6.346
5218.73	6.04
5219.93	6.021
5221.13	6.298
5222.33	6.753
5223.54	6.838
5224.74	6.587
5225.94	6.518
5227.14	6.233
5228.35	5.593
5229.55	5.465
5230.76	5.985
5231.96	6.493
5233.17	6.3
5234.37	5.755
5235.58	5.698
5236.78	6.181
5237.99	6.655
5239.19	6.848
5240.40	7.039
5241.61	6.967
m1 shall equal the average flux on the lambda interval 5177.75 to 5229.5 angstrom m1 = 5.75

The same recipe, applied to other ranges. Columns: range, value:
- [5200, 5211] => 5.64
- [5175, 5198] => 5.28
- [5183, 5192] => 4.75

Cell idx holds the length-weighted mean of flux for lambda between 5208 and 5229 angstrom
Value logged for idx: 6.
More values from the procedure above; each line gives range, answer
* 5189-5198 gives 5.55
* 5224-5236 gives 6.08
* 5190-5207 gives 5.89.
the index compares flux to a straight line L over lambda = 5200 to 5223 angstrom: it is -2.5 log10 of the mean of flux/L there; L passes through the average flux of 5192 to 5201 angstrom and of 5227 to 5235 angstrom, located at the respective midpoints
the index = -0.009 mag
